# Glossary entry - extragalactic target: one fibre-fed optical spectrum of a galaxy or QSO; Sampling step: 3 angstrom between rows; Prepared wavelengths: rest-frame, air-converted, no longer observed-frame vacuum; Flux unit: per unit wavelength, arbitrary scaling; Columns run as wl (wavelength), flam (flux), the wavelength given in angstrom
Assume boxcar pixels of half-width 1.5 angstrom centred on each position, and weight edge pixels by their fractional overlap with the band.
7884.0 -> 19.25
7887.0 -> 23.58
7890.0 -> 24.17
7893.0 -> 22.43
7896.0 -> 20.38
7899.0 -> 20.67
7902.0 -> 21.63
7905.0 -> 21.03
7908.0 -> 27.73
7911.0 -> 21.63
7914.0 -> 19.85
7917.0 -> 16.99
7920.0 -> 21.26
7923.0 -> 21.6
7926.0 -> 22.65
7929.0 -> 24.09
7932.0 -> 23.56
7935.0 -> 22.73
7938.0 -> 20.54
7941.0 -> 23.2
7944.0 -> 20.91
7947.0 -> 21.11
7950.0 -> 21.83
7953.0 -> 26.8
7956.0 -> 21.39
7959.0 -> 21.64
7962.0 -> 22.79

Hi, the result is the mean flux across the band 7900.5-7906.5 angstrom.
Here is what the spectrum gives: 21.3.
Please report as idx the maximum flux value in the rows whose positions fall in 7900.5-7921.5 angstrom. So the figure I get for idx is 27.73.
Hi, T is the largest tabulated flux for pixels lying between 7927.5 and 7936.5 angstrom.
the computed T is 24.09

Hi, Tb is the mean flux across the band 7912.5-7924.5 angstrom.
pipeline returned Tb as 19.9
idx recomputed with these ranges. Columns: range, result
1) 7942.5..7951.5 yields 21.83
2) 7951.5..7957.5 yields 26.8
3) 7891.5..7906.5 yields 22.43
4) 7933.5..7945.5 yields 23.2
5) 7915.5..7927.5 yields 22.65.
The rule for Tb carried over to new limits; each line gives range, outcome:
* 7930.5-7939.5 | 22.3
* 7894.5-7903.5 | 20.9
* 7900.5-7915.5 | 22.4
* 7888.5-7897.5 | 22.3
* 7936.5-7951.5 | 21.5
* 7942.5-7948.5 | 21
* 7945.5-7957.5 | 22.8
